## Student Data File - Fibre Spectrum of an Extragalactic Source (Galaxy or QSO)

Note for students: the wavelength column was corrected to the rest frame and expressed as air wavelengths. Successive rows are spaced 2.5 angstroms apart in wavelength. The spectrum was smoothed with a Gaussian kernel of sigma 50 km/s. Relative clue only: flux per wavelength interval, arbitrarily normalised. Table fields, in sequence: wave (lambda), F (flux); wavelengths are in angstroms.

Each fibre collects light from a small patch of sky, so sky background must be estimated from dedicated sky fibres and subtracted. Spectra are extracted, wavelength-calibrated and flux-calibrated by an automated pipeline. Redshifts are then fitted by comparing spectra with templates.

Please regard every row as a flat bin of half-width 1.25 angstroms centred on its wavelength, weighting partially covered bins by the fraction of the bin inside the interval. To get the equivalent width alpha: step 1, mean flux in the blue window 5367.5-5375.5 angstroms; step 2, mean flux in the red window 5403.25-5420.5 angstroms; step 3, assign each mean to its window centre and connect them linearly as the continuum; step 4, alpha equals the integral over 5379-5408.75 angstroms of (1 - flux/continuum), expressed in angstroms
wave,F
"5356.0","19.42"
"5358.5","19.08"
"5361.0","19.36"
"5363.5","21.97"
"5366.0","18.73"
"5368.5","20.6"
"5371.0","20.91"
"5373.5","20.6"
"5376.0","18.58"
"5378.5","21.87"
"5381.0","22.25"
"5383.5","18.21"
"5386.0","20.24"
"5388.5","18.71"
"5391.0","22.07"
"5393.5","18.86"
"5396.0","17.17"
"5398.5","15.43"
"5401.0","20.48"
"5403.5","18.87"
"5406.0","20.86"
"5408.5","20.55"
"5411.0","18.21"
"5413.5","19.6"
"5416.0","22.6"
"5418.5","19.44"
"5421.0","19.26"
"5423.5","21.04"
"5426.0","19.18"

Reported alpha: 1.1 angstroms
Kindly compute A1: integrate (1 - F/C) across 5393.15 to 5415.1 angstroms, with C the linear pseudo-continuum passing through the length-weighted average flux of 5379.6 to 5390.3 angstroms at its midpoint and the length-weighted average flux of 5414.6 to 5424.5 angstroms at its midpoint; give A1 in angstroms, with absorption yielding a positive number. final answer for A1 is 1.5 angstroms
